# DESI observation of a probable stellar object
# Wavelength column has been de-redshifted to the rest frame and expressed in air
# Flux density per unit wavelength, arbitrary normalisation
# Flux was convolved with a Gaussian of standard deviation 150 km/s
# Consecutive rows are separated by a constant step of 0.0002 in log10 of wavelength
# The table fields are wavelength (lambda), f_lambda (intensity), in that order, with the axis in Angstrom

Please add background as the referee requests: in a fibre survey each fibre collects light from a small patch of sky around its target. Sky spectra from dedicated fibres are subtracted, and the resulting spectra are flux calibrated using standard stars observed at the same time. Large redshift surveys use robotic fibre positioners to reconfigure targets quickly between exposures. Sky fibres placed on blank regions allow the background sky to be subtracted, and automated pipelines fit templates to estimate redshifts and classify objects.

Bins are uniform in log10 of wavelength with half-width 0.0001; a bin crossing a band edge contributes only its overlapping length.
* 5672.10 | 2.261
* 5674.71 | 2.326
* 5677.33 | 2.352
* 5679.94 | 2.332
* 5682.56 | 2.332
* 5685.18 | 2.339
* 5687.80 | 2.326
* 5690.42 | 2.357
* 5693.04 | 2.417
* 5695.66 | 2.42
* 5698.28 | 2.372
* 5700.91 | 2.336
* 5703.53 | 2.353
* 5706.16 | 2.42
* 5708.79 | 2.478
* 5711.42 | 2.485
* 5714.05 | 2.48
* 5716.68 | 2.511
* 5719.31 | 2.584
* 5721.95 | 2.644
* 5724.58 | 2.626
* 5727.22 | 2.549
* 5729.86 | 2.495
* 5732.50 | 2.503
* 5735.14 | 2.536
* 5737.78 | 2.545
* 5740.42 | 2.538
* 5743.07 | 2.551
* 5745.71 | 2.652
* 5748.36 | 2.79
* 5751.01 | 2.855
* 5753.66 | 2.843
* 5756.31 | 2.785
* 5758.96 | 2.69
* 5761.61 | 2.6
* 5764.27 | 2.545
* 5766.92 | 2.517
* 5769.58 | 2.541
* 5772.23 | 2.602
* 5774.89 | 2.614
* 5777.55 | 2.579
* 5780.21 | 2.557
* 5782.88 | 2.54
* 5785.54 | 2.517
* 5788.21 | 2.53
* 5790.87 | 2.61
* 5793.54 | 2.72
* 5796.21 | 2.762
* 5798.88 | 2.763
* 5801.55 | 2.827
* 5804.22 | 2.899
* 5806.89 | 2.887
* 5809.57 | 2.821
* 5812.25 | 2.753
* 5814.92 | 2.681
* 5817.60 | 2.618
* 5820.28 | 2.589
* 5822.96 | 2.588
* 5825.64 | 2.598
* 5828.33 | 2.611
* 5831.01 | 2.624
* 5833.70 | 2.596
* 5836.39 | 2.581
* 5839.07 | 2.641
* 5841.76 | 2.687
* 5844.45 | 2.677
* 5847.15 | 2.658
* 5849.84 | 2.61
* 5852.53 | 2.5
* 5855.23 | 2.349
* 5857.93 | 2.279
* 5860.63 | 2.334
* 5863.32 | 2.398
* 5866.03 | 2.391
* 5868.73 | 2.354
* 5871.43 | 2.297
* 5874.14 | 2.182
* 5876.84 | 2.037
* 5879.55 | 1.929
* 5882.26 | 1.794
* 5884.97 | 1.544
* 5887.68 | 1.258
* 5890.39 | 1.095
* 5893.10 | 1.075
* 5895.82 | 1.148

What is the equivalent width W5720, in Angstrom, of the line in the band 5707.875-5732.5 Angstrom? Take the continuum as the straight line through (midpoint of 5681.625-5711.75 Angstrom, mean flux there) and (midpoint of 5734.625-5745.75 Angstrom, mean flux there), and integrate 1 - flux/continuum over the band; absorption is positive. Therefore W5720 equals -0.6 Angstrom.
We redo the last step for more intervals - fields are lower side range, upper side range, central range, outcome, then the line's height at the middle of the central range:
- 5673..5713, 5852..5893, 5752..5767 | -2.94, 2.24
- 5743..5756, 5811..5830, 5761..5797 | 1.62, 2.71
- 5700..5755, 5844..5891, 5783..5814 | -4.91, 2.36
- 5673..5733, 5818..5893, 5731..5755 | -2.50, 2.4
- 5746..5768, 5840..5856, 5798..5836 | -1.04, 2.63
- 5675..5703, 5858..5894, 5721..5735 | -1.81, 2.27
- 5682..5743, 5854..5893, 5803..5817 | -4.00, 2.18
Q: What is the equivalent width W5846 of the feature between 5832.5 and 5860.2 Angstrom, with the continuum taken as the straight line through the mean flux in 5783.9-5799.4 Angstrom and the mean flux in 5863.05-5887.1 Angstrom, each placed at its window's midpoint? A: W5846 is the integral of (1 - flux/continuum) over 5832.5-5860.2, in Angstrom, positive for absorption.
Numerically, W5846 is -3.5 Angstrom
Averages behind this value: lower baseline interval 2.64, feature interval 2.55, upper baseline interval 2.06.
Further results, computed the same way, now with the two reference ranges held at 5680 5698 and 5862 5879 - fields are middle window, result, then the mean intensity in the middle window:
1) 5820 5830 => -1.4 Angstrom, 2.6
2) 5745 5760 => -2.9 Angstrom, 2.77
